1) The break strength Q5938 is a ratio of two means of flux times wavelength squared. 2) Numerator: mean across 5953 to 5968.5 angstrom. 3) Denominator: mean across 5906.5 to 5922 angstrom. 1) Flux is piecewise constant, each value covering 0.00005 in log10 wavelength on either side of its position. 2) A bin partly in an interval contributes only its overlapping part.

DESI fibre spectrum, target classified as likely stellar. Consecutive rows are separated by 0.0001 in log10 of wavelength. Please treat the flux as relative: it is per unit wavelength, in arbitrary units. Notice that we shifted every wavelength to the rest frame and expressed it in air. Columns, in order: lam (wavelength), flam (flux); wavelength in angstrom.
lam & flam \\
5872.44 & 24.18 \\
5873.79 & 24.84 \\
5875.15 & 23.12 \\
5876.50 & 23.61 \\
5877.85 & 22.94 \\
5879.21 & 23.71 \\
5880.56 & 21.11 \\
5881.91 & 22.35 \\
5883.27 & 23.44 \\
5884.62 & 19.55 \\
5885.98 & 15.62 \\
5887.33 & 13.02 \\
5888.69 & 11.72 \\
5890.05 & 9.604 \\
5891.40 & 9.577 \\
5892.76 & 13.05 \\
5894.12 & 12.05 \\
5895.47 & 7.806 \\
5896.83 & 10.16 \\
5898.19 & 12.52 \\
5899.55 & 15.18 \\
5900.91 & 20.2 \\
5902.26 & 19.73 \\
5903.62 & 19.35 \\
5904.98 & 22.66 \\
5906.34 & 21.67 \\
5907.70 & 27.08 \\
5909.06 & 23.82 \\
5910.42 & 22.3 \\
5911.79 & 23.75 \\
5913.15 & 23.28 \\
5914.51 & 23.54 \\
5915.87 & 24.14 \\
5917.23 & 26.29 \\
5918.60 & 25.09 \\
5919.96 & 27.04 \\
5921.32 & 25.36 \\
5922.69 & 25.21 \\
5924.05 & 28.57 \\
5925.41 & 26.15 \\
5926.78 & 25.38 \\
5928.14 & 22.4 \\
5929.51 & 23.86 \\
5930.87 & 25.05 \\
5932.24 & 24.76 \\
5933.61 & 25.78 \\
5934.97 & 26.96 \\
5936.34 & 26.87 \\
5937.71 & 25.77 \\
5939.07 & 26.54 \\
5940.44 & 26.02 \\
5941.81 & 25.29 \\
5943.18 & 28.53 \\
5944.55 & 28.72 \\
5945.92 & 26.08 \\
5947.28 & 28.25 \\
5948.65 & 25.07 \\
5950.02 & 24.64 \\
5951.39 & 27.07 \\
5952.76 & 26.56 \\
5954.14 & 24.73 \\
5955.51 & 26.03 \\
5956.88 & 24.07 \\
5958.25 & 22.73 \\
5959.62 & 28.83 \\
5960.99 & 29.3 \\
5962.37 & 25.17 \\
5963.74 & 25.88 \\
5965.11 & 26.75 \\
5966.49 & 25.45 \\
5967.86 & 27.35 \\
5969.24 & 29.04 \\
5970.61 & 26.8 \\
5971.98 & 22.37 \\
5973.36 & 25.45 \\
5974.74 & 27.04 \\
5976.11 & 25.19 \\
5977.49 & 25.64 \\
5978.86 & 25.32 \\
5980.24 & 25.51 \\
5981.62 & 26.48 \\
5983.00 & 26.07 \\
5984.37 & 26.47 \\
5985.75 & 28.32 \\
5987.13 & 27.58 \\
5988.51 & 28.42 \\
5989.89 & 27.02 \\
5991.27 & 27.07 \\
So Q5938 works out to 1.08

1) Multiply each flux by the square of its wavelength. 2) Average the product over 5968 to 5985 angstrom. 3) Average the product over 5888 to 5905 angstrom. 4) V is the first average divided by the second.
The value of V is 1.9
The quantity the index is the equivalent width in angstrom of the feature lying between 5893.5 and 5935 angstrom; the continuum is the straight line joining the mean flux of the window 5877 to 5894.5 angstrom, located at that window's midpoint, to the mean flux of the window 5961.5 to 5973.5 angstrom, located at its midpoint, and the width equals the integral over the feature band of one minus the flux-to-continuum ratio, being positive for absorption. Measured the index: -3.8 angstrom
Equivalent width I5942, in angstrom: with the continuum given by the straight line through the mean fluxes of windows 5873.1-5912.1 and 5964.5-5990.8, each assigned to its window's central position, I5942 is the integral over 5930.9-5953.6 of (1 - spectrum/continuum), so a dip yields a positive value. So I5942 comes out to -3.2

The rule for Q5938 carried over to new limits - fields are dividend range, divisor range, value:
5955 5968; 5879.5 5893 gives 1.65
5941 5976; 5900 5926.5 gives 1.12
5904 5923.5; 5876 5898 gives 1.53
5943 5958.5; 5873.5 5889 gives 1.30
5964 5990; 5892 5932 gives 1.26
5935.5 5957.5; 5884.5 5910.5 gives 1.65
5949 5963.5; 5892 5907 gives 1.67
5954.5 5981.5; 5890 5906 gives 1.81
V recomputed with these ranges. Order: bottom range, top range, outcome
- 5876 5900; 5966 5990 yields 1.71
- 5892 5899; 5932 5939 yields 2.38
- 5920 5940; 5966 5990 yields 1.05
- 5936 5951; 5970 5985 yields 0.98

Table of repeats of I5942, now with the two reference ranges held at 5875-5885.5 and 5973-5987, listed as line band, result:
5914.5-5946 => -2.0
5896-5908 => 2.5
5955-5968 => -0.3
